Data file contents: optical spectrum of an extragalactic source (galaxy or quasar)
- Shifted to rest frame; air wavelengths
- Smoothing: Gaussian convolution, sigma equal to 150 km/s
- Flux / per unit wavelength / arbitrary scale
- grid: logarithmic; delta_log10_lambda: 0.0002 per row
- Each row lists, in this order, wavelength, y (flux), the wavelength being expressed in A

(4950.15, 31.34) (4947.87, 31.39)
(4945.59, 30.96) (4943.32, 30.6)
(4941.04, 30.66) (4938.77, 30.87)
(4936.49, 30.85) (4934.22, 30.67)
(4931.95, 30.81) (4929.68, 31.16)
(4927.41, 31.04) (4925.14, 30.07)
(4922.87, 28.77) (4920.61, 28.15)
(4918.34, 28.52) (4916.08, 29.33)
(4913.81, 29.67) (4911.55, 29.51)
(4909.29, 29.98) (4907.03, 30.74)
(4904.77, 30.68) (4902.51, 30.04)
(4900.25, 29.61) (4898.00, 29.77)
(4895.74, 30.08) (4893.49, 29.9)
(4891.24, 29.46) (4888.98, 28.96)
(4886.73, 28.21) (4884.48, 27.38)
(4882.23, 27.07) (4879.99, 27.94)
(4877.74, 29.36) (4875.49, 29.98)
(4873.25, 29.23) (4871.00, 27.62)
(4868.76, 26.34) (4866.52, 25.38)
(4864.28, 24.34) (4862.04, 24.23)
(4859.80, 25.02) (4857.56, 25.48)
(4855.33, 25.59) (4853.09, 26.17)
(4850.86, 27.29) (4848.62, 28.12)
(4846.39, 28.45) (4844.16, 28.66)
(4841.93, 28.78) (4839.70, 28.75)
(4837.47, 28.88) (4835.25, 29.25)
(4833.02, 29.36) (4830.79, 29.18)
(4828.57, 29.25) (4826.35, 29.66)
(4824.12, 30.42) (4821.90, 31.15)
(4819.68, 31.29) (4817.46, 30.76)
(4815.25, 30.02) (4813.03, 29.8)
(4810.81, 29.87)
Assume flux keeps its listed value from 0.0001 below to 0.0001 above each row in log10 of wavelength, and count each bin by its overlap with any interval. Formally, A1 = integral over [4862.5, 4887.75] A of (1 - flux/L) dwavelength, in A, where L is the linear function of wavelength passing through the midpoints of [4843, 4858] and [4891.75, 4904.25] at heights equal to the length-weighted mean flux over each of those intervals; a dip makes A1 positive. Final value 1.03 A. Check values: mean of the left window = 27.2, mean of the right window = 29.9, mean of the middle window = 27.4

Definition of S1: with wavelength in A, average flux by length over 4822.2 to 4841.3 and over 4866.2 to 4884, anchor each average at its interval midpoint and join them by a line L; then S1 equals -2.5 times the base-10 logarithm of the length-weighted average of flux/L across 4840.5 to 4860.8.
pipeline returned 0.07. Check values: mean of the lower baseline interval 29.4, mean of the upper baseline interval 28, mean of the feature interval 27.1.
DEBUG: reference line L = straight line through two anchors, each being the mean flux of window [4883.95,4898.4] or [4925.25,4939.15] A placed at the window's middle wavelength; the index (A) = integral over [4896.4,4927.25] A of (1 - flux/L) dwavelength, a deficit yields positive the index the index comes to 0.34 A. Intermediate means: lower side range 29.1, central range 29.7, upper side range 30.8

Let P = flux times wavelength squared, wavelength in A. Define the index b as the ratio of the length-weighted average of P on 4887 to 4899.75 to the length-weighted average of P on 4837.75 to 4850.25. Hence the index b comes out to 1.06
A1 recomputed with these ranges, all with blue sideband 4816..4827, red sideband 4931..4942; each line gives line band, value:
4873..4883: 0.65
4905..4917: 0.33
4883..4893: 0.71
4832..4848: 0.96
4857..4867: 1.92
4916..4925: 0.58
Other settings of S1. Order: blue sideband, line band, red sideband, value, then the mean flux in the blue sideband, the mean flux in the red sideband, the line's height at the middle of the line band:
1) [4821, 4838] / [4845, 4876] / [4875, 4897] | 0.10 mag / 29.6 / 28.8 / 29.2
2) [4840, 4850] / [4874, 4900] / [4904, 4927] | 0.01 mag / 28.5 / 29.6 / 29.1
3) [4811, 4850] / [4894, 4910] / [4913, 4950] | 0.00 mag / 29.5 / 30.3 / 30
